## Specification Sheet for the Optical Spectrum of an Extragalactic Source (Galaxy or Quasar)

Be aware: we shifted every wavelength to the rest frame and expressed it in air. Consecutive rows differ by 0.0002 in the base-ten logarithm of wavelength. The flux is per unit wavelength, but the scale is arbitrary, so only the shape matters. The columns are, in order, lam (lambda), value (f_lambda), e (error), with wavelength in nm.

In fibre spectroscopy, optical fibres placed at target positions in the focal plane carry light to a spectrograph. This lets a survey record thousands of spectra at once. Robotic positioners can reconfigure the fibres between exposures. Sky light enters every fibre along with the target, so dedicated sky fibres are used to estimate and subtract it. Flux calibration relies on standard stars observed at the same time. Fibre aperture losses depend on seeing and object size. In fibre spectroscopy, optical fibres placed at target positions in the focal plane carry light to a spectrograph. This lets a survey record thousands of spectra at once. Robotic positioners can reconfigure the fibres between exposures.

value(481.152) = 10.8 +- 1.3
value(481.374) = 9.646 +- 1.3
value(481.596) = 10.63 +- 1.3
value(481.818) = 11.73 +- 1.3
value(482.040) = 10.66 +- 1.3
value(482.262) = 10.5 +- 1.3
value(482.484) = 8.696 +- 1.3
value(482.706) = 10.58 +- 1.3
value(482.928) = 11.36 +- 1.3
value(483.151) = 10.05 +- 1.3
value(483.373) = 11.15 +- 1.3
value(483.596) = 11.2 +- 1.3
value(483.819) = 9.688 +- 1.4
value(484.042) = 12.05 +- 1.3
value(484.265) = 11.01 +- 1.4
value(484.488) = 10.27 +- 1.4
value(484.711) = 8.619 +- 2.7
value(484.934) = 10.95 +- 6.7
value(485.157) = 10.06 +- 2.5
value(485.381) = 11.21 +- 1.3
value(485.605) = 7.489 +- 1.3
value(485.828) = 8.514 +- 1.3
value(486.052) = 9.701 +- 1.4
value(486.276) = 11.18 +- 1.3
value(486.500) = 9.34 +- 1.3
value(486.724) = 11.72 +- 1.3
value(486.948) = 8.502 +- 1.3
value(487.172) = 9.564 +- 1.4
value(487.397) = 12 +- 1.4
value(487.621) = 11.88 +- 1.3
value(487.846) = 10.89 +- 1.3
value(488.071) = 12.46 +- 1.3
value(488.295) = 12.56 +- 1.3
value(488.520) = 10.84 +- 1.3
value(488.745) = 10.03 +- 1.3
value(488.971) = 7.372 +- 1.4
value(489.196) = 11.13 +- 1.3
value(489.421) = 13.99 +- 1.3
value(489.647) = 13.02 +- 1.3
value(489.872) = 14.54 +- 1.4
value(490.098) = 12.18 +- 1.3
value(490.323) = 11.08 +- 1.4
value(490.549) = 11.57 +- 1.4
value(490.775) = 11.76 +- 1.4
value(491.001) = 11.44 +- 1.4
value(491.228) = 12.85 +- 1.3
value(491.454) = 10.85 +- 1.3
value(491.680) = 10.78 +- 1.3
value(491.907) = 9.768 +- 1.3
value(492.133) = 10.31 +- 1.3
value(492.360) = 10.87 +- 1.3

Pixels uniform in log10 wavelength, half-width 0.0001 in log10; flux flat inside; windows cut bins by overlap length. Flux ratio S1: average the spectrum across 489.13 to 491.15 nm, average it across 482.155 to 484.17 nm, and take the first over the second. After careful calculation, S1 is 1.16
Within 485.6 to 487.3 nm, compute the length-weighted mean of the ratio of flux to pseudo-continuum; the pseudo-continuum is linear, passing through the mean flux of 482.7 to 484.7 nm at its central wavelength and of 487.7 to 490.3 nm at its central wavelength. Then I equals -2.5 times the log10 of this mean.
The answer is 0.16 mag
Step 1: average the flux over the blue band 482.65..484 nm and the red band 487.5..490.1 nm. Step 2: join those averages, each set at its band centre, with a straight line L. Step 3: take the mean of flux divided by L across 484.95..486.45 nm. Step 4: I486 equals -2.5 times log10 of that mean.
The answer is 0.147 mag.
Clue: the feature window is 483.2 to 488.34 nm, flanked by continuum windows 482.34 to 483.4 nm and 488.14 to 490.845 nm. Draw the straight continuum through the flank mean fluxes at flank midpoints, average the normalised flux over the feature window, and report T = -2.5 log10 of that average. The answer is 0.04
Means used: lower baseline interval 10.3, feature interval 10.5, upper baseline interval 11.7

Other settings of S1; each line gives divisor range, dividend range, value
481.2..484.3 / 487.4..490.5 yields 1.10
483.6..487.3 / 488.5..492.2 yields 1.14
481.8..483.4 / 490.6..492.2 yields 1.06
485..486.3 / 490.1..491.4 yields 1.22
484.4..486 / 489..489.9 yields 1.31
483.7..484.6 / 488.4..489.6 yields 1.00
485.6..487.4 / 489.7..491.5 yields 1.24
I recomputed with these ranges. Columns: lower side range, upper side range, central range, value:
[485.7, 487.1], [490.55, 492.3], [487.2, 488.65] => -0.142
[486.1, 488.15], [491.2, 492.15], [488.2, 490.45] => -0.085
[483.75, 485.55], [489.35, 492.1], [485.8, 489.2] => 0.060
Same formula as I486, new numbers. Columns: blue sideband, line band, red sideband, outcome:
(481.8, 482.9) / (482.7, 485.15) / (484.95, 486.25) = -0.06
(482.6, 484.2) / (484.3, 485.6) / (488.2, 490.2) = 0.11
